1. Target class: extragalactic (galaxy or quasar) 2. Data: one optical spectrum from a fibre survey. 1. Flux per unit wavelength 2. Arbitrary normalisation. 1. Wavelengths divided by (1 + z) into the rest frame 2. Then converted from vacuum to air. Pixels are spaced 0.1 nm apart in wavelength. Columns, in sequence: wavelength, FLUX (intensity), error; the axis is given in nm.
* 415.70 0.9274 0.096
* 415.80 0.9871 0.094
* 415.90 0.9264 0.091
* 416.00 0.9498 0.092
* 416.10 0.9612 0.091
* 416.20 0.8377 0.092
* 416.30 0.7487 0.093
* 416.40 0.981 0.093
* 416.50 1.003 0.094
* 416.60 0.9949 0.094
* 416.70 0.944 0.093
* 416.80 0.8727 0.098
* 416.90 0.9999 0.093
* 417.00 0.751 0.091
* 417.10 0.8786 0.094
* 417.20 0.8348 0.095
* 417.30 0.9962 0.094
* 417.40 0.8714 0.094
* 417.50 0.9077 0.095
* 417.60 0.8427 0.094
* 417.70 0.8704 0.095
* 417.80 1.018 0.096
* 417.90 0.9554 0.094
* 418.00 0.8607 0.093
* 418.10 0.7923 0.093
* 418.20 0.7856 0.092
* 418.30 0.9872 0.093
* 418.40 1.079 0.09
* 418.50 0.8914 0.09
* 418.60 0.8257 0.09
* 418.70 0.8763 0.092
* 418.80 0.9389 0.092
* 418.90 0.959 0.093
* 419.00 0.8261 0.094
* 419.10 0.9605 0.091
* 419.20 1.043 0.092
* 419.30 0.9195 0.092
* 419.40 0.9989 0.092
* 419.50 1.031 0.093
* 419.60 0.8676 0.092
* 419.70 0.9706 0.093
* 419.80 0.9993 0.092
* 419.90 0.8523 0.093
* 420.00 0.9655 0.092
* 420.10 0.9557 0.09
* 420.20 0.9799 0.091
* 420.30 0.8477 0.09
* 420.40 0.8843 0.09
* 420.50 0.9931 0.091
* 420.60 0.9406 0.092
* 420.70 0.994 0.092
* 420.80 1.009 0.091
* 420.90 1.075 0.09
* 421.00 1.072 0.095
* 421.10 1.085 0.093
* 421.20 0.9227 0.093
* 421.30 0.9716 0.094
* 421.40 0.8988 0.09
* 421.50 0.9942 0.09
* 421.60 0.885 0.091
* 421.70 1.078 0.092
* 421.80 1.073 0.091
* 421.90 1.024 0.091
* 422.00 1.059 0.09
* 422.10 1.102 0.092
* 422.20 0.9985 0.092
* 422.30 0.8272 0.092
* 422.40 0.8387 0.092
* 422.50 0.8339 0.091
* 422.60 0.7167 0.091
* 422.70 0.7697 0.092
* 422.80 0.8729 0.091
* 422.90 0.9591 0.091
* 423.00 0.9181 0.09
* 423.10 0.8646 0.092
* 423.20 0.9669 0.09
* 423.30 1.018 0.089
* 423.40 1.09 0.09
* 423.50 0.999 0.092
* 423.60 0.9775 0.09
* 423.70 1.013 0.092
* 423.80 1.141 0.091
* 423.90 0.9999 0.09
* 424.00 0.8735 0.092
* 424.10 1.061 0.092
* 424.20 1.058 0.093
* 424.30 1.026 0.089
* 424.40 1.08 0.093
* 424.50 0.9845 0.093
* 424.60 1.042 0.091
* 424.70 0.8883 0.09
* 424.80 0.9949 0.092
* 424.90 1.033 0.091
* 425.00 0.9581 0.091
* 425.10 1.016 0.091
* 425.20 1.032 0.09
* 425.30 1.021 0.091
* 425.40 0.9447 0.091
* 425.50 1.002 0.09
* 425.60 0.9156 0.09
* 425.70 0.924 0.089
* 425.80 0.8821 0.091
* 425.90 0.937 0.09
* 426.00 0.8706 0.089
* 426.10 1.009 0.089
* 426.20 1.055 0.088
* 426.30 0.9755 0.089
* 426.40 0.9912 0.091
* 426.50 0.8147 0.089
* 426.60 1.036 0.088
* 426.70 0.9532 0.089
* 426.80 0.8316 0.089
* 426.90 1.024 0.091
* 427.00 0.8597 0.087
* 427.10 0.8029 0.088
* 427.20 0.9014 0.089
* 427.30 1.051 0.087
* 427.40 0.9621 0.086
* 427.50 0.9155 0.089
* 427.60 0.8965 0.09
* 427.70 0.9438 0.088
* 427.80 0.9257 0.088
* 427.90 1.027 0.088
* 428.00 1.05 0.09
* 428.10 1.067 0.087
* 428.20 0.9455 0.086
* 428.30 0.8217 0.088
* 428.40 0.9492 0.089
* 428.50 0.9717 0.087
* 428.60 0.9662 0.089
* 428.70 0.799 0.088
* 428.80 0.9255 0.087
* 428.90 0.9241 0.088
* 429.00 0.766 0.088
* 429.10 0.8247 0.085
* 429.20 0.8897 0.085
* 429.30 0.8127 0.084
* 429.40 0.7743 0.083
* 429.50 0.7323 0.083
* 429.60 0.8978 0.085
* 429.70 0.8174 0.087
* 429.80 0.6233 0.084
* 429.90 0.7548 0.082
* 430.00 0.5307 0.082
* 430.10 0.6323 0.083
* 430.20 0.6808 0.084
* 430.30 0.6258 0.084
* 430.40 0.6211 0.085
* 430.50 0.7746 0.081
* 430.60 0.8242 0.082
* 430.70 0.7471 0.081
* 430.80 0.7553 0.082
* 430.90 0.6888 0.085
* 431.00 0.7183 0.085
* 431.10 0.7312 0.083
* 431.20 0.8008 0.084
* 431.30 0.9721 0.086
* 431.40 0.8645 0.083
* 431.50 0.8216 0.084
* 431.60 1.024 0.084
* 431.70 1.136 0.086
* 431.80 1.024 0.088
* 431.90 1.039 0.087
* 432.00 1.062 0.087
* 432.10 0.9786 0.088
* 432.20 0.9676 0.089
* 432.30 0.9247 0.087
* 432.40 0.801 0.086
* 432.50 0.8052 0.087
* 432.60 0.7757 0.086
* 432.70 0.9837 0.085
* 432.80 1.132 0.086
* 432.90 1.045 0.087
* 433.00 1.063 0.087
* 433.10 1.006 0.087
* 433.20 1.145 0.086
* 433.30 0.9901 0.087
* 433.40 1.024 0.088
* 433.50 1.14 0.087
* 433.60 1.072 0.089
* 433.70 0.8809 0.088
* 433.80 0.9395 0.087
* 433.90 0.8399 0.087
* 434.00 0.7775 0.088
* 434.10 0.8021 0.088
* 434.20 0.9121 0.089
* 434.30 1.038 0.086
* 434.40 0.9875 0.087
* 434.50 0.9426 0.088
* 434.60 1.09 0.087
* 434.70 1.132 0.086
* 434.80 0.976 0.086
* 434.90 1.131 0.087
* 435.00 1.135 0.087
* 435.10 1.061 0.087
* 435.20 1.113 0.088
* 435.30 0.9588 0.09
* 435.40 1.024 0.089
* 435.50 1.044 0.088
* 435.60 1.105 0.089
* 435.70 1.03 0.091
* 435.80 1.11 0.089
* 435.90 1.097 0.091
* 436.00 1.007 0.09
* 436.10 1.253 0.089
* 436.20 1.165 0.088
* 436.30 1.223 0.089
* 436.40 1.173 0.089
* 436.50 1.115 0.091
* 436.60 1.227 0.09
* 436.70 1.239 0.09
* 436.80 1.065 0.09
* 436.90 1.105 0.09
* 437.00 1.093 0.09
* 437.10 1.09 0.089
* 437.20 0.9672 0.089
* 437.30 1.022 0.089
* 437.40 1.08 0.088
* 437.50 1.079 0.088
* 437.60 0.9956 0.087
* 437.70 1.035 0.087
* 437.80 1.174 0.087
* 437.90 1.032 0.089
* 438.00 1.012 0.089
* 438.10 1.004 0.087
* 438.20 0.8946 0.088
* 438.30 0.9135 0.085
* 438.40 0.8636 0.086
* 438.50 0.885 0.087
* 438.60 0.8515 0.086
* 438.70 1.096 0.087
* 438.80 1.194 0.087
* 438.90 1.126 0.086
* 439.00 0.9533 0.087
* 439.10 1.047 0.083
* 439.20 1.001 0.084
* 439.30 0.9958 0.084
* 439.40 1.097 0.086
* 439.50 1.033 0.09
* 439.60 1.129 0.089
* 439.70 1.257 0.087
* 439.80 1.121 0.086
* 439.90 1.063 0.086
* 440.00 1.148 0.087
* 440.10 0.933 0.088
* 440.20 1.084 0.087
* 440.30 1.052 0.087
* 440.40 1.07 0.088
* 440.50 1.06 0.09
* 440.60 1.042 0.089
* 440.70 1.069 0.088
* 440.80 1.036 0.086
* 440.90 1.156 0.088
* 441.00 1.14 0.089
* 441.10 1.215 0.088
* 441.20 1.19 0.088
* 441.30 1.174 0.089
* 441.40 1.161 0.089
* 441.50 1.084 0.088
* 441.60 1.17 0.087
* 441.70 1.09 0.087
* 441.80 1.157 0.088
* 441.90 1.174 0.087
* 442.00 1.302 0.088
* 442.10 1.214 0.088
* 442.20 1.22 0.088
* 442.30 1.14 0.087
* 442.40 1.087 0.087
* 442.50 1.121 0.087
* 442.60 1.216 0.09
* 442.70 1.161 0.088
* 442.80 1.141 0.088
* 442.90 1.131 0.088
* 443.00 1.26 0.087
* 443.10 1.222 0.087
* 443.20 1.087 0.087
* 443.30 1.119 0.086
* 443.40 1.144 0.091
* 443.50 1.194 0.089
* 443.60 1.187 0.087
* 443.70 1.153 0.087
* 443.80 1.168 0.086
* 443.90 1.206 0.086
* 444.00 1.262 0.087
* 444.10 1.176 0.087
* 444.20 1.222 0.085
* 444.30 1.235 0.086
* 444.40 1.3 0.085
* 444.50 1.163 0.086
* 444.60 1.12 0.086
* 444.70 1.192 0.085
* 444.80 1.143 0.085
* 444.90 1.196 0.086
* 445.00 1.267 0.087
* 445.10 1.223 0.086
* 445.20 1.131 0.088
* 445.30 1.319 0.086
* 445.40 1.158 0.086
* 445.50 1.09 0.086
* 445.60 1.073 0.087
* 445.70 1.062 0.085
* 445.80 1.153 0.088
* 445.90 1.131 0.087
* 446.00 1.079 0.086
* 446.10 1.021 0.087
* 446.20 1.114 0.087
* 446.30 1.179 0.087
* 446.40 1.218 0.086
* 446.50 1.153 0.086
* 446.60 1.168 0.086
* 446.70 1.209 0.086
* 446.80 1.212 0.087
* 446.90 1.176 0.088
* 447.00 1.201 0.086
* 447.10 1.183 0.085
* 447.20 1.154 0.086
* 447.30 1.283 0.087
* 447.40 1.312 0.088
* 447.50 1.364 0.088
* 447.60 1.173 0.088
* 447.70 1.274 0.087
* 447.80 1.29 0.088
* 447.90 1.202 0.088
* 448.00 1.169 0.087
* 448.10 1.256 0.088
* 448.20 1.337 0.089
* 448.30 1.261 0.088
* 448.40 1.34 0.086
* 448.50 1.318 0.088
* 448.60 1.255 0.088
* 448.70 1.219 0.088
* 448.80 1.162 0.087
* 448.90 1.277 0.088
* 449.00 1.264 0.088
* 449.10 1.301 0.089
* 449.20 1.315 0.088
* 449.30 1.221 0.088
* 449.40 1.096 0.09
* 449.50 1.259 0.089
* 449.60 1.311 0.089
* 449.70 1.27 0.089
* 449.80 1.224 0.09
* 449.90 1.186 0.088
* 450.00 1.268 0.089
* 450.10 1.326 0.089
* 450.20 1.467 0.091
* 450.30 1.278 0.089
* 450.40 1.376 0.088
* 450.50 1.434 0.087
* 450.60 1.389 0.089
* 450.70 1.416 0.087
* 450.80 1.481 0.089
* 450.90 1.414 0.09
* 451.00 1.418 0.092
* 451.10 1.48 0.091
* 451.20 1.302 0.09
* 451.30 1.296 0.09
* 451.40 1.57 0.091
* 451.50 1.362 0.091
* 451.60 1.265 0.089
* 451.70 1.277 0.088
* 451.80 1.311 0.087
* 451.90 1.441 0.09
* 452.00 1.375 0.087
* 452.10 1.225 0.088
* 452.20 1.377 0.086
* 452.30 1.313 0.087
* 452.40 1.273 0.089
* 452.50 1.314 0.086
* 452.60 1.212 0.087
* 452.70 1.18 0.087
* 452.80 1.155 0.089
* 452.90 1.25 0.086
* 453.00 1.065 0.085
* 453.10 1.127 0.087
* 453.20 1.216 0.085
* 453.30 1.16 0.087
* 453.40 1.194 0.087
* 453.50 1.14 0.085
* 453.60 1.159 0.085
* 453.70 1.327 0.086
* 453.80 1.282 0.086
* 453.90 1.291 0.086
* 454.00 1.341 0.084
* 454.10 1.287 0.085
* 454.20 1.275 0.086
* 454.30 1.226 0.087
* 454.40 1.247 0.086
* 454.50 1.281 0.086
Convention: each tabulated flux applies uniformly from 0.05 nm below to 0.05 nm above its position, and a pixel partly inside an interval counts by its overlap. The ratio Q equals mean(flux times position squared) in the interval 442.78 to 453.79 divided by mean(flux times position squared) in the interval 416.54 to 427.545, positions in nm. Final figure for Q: 1.5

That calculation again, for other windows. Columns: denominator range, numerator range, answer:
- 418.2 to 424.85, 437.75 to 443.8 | 1.25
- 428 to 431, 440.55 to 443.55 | 1.53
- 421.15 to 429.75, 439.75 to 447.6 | 1.34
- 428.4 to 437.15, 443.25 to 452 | 1.41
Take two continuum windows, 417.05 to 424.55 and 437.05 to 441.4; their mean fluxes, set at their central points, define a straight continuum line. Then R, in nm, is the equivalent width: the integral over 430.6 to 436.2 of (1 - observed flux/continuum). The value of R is 0.266 nm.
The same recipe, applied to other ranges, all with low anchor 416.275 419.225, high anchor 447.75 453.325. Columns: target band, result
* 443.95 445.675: 0.049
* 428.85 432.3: 0.782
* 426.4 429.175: 0.275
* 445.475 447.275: 0.142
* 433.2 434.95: 0.183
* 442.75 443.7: 0.034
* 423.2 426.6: 0.013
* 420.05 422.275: -0.096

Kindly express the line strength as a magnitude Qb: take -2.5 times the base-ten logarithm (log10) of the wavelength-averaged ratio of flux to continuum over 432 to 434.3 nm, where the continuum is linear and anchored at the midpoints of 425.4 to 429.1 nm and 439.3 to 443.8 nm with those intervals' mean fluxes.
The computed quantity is 0.06 mag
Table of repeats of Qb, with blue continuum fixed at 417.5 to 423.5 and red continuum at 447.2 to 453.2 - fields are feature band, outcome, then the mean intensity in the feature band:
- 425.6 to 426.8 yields 0.074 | 0.943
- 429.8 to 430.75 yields 0.473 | 0.685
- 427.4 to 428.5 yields 0.083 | 0.955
